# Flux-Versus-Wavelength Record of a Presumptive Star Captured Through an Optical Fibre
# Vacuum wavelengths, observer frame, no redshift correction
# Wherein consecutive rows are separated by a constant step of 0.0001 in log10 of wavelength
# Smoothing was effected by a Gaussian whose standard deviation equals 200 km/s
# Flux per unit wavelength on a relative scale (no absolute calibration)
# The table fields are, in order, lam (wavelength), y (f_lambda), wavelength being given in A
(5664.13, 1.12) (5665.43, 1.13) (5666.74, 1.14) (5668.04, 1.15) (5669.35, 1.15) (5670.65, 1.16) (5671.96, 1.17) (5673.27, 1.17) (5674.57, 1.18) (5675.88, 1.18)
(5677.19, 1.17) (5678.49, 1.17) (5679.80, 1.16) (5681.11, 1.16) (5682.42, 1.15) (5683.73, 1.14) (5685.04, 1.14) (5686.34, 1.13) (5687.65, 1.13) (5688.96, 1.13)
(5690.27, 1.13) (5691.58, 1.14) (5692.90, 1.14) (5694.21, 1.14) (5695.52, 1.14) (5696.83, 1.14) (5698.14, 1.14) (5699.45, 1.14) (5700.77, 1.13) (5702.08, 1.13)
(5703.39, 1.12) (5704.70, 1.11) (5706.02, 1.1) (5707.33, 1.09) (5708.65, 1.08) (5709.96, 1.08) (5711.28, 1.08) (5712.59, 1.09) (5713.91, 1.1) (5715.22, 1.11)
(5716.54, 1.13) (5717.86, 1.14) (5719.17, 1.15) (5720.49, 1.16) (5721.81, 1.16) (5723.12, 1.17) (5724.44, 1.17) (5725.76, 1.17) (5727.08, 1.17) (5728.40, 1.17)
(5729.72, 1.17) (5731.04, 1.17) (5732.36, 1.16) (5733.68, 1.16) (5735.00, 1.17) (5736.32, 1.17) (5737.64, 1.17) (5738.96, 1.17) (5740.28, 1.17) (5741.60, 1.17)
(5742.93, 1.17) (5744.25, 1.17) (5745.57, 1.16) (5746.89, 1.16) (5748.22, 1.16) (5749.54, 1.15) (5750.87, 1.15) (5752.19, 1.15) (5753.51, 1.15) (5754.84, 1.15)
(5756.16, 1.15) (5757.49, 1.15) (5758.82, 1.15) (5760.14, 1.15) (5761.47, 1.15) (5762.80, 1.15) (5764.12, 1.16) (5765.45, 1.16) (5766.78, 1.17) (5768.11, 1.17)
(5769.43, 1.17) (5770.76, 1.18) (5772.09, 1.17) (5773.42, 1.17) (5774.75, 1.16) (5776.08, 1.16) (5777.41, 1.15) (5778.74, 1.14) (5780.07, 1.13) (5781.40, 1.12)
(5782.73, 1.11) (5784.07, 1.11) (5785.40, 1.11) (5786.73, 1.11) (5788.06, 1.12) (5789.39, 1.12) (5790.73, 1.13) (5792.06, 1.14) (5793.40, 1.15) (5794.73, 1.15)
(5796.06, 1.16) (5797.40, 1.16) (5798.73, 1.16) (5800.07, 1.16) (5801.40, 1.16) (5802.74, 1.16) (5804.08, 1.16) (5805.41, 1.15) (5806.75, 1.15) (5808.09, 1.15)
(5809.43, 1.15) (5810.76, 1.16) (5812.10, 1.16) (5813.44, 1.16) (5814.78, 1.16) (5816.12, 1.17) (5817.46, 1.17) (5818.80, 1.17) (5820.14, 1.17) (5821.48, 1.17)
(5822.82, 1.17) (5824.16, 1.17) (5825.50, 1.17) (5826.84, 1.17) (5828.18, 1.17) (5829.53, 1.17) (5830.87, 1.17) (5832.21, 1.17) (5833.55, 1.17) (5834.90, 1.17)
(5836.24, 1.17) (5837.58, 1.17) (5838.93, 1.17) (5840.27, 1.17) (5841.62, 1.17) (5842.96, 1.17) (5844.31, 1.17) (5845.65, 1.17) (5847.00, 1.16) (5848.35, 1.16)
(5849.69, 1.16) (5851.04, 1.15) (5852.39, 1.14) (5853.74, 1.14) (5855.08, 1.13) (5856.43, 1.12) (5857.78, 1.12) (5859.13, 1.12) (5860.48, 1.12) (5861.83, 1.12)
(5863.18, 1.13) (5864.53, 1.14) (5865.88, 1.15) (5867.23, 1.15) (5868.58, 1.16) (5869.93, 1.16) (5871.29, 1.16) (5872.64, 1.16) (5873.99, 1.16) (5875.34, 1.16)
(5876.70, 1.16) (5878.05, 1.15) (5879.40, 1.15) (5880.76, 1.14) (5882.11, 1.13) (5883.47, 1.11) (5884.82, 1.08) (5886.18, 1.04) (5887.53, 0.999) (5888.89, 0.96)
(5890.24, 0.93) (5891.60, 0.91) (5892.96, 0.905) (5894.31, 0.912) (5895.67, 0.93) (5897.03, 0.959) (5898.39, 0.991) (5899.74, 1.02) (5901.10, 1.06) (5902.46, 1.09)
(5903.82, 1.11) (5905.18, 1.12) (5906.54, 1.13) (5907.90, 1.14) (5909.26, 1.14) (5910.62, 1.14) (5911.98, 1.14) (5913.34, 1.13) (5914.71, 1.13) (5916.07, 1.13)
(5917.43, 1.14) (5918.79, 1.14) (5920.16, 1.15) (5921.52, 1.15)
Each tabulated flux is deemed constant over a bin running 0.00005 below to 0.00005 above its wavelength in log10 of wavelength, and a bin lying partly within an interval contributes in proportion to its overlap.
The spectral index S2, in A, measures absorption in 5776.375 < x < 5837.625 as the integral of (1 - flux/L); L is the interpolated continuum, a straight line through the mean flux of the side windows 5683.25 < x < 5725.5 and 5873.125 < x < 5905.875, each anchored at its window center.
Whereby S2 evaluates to -3.9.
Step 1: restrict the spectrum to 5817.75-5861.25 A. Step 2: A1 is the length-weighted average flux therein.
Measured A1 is 1.16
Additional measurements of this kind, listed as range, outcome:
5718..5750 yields 1.17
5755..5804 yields 1.15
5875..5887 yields 1.12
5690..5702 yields 1.14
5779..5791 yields 1.12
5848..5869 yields 1.14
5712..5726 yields 1.14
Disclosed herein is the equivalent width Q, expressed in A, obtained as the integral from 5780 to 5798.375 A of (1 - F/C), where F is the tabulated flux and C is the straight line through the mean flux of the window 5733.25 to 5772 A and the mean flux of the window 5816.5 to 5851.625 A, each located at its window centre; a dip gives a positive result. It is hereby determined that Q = 0.5 A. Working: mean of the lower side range 1.16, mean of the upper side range 1.17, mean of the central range 1.13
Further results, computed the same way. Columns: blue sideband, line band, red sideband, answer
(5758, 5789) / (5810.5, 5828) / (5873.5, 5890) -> -0.64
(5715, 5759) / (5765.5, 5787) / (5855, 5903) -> -0.18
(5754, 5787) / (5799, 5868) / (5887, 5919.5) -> -3.38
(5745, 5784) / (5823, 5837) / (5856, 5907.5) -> -0.72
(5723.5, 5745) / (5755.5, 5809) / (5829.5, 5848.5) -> 0.94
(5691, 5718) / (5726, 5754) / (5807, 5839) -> -0.80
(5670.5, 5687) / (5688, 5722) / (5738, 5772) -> 1.09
